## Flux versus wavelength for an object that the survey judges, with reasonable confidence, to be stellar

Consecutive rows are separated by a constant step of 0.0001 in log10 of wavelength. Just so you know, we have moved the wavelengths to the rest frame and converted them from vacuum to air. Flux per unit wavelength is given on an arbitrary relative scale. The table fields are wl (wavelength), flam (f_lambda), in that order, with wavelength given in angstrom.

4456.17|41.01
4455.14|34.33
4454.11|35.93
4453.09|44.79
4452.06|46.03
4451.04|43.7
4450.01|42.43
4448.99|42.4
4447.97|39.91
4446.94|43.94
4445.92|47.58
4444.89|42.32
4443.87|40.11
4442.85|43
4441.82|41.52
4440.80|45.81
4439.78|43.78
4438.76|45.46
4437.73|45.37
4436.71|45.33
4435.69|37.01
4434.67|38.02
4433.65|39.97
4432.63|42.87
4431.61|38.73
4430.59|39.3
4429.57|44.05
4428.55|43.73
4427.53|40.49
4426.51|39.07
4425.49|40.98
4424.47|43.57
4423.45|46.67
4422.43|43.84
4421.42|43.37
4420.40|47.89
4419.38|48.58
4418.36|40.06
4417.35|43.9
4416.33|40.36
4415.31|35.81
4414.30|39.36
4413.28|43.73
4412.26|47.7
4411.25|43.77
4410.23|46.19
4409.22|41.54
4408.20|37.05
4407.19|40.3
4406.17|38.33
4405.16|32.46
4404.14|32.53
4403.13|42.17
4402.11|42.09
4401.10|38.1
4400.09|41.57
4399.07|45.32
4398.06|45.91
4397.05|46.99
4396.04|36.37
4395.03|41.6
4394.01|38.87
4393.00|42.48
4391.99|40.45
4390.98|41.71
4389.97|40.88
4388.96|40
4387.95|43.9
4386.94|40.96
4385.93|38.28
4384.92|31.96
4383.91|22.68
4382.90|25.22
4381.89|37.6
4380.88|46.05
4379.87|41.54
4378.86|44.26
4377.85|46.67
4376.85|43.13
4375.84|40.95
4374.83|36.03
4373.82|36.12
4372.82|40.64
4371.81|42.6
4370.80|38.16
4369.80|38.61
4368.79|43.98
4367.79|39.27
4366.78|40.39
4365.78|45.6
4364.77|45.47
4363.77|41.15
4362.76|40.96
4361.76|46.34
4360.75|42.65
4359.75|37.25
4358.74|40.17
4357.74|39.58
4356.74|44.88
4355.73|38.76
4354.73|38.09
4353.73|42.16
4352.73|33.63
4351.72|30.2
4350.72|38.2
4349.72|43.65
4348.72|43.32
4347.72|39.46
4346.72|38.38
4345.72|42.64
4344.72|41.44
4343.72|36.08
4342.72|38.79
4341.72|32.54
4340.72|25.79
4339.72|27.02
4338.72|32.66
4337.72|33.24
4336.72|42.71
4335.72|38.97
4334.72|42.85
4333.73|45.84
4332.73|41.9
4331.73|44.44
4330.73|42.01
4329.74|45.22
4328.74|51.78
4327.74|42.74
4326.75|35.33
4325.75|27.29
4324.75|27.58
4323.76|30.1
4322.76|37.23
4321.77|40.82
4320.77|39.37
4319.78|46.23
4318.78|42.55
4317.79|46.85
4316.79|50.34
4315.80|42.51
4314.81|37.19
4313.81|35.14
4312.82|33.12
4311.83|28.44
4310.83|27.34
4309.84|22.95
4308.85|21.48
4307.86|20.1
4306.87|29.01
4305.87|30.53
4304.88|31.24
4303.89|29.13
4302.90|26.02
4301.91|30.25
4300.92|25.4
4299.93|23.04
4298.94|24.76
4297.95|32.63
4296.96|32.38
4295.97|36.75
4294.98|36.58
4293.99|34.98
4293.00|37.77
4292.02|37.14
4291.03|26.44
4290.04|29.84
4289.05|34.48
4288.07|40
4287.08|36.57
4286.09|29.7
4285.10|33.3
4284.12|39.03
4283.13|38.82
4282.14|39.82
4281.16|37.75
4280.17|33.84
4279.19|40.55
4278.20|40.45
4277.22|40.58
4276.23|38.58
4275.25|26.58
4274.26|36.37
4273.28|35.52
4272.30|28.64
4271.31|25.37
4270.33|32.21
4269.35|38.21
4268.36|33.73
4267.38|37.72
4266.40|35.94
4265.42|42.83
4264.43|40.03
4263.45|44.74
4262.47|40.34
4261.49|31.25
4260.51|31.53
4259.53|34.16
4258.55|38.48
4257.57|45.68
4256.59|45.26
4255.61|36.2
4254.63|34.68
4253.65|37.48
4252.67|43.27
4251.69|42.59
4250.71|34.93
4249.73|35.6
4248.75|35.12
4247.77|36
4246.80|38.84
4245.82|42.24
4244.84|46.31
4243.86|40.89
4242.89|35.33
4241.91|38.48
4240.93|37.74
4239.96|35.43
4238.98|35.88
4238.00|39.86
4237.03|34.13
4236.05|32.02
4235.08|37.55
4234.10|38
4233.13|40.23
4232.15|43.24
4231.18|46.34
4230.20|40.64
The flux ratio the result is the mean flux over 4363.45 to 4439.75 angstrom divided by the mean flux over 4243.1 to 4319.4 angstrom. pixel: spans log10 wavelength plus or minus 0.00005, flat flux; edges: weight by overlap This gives 1.2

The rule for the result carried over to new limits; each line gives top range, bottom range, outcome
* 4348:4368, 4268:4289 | 1.14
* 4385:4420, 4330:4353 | 1.08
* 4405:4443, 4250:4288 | 1.14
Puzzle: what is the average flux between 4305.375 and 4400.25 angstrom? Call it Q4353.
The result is 38.6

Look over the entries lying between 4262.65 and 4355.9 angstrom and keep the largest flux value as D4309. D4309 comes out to 51.78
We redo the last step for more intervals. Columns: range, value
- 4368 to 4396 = 46.67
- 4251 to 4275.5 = 45.68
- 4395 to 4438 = 48.58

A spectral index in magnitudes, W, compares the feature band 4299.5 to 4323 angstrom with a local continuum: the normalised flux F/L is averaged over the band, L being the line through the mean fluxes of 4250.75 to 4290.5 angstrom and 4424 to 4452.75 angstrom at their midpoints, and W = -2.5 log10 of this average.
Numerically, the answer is 0.15 mag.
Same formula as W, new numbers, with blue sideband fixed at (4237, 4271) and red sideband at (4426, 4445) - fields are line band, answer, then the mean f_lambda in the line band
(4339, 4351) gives 0.079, 37.2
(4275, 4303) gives 0.140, 34.1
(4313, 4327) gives 0.030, 38.4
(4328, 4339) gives -0.064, 42.1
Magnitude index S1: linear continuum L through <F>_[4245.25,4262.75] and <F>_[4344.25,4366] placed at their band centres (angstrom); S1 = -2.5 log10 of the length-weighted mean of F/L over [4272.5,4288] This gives 0.06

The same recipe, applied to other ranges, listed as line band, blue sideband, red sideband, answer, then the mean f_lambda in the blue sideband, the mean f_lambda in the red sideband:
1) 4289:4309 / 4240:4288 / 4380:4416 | 0.253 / 37.3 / 39.7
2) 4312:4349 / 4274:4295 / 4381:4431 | -0.034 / 35.8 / 40.7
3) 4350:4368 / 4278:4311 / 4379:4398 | -0.098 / 32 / 39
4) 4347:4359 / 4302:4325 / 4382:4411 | -0.087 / 33.7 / 39.2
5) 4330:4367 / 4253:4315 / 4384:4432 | -0.050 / 33.9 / 41.2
